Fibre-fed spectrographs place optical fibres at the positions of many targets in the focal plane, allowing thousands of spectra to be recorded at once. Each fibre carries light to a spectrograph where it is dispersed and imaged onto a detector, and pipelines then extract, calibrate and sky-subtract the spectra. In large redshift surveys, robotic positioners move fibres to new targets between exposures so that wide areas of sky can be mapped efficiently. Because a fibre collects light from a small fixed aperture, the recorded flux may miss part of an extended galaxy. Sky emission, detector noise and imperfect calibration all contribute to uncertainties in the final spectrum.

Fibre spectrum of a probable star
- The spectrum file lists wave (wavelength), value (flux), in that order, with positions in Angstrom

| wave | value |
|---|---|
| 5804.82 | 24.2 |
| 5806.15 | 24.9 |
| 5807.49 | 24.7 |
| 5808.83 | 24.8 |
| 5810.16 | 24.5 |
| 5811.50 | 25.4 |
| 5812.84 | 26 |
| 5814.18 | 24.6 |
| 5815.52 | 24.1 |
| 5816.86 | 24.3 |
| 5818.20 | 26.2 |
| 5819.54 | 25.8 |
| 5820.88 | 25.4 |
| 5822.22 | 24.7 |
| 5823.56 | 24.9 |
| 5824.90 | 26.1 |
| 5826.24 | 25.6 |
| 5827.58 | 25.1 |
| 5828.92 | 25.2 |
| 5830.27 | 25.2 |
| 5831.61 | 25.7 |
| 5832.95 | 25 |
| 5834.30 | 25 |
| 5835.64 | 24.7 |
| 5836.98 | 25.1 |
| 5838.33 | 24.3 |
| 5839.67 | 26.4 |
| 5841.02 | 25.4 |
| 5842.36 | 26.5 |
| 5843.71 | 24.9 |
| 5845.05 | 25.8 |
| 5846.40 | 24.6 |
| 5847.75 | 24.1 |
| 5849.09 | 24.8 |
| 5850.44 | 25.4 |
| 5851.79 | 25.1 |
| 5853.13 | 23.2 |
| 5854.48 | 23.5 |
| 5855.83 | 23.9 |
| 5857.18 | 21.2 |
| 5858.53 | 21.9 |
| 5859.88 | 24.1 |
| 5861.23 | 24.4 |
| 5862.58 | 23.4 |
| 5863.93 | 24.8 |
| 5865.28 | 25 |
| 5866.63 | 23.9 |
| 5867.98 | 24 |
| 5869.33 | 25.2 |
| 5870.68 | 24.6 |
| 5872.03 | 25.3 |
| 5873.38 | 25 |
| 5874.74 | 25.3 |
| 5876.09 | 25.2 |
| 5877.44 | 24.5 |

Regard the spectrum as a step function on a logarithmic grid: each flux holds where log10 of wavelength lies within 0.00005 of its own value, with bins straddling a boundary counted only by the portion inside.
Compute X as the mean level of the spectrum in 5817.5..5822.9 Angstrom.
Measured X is 25.5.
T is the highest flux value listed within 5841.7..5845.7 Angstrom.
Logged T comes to 26.5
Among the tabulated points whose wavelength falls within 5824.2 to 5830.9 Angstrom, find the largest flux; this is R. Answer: 26.1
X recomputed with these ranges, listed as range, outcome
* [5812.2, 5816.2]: 24.9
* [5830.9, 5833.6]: 25.4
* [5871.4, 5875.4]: 25.2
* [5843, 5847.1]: 25.1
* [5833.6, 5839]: 24.8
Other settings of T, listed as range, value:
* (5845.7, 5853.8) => 25.4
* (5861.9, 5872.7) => 25.3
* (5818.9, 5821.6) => 25.8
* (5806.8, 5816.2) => 26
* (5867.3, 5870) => 25.2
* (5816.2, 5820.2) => 26.2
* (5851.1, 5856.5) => 25.1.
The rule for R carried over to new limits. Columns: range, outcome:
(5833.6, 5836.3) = 25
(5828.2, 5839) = 25.7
